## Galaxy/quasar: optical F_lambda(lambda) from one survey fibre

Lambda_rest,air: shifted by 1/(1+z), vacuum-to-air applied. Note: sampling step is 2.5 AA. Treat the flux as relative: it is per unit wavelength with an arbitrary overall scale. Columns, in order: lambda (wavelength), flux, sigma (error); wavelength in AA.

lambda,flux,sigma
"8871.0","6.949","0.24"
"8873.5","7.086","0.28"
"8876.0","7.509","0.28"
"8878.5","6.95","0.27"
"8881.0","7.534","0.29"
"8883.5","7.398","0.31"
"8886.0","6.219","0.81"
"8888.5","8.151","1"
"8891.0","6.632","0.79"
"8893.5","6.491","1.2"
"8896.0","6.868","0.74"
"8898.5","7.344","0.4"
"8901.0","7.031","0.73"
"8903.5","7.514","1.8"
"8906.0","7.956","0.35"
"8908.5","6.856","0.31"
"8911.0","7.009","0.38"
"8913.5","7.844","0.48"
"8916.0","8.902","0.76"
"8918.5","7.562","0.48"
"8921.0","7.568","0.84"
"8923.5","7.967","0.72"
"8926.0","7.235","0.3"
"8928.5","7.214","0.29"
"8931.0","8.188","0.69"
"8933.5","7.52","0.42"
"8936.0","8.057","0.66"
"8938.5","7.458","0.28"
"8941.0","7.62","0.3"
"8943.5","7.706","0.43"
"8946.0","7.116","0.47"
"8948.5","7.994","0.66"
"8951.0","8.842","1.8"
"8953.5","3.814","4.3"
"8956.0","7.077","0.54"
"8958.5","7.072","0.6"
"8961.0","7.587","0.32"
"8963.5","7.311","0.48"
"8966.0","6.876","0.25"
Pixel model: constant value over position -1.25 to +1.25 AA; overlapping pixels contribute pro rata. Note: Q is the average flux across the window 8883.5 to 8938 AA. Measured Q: 7.43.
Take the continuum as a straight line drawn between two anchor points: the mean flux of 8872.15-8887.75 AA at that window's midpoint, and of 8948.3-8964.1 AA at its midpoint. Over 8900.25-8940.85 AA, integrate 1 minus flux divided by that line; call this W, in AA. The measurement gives -3.1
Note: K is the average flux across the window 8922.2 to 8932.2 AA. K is 7.65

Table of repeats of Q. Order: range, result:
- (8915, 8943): 7.74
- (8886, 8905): 7.1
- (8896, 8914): 7.31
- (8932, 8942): 7.68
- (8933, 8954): 7.47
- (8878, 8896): 7.04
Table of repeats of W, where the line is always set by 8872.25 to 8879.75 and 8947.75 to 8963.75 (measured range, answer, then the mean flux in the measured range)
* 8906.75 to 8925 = -1.4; 7.67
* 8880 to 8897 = 0.3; 7.04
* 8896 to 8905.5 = -0.2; 7.29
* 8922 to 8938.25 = -1.3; 7.68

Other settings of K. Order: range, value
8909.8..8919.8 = 7.83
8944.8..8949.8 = 7.57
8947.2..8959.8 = 6.96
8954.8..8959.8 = 7.08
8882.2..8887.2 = 6.82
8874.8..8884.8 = 7.34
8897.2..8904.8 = 7.3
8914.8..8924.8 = 7.99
